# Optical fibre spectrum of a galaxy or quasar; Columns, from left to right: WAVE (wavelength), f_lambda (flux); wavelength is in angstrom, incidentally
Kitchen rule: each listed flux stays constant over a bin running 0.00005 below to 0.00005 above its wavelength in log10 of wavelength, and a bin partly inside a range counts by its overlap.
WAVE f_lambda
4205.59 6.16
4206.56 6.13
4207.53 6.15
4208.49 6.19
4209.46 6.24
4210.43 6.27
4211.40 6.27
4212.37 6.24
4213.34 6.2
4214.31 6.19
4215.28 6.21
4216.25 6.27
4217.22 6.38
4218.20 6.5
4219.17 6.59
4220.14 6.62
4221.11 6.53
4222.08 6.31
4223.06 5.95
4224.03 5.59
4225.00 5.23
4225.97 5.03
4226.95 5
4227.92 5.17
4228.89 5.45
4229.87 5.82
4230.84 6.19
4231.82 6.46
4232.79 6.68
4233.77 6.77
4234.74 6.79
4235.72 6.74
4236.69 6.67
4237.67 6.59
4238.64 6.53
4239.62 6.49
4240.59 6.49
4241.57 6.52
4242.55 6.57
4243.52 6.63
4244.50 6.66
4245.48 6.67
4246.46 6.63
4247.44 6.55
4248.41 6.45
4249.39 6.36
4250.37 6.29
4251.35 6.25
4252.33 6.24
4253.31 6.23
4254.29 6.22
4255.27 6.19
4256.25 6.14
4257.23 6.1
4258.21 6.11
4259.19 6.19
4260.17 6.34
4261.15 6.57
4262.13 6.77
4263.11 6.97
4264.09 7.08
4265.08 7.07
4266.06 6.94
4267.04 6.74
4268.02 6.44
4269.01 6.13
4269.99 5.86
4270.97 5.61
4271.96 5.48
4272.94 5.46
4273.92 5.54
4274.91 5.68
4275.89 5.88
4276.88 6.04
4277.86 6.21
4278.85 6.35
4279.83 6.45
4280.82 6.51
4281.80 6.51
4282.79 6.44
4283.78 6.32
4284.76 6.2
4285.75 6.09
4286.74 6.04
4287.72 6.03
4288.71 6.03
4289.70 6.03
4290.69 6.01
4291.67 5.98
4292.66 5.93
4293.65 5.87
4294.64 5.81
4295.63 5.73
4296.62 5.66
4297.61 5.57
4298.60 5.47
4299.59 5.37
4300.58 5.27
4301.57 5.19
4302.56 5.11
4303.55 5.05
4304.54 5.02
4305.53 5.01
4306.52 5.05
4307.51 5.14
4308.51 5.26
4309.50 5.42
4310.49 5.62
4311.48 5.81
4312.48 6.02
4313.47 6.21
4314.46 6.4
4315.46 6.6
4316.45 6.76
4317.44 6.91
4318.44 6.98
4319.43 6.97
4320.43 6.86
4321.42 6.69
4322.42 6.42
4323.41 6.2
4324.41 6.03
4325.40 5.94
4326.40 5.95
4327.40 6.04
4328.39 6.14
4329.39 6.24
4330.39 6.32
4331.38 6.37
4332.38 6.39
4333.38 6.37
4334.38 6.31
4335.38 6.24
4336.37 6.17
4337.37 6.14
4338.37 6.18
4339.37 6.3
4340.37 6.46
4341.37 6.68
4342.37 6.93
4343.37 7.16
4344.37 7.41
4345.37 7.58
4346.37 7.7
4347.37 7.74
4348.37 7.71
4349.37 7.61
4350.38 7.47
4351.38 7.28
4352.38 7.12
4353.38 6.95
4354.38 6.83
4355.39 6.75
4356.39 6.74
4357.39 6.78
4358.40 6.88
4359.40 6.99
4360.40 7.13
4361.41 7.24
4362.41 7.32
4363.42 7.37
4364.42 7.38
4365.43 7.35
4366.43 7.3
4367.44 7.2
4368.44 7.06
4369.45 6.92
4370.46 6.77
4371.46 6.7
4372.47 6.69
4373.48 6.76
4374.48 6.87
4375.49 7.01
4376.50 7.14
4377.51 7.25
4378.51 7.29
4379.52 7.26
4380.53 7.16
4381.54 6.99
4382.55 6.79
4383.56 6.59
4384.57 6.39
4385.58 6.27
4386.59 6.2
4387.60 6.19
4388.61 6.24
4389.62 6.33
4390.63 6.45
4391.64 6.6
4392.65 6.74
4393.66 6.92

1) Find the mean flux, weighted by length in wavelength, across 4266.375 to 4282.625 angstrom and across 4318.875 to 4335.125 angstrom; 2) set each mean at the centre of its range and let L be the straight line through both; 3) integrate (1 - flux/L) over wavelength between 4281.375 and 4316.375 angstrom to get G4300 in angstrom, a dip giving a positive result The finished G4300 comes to 2.4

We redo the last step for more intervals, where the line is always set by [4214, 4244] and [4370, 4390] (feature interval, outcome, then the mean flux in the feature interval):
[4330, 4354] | -0.9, 6.86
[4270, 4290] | 1.1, 6.04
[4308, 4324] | 0.5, 6.32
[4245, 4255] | -0.1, 6.38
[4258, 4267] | -0.5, 6.69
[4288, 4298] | 0.9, 5.87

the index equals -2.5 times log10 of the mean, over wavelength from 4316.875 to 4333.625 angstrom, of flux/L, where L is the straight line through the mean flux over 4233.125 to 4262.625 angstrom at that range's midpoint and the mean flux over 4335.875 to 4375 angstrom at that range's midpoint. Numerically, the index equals 0.075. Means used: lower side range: 6.46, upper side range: 7.02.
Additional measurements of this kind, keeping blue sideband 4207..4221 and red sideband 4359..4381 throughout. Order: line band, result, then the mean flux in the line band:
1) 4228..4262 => 0.014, 6.39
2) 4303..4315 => 0.229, 5.5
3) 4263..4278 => 0.072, 6.18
